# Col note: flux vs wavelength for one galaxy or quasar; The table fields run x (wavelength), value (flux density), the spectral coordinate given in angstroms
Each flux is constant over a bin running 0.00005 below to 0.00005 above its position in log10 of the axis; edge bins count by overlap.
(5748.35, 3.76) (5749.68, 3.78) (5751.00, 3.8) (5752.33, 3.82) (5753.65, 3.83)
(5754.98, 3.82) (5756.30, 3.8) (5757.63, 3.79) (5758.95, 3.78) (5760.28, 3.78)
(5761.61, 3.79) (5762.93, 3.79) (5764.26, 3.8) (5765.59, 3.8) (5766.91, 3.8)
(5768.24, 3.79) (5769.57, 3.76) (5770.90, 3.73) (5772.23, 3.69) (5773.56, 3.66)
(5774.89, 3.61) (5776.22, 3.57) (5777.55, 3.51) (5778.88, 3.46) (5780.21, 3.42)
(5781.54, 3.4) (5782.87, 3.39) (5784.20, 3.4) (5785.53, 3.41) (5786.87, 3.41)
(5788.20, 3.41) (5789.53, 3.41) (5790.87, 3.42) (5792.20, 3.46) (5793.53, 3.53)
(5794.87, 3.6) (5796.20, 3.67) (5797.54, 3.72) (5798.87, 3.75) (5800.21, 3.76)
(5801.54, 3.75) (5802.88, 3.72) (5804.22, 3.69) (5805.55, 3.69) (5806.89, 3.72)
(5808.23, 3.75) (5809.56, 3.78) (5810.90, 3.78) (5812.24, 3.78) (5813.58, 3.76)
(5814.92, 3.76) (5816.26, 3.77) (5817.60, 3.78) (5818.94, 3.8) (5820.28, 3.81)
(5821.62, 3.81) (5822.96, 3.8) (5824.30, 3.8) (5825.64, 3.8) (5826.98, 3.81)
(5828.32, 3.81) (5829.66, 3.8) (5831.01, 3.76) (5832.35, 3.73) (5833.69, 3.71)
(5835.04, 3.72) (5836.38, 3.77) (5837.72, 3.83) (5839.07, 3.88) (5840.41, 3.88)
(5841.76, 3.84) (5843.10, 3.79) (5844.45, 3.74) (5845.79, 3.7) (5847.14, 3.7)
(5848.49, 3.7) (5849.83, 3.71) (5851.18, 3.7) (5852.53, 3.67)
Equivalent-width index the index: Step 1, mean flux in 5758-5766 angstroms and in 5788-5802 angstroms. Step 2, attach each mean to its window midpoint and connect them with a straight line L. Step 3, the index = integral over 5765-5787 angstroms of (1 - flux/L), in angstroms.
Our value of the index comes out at 0.8 angstroms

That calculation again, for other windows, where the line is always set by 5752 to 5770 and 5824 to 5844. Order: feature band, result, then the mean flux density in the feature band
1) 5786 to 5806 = 1.1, 3.6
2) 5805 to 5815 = 0.1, 3.75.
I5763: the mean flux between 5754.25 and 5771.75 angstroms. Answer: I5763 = 3.79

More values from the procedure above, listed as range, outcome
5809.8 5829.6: 3.79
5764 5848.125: 3.69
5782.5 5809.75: 3.59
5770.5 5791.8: 3.49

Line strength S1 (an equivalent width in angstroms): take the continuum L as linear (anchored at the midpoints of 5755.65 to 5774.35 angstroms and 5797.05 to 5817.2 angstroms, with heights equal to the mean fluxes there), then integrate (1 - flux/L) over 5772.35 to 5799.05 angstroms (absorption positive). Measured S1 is 1.8 angstroms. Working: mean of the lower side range 3.77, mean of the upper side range 3.75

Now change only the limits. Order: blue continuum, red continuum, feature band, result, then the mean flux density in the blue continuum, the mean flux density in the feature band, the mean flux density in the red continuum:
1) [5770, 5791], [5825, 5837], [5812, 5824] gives -0.28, 3.5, 3.79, 3.77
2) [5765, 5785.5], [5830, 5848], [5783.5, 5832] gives -0.01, 3.59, 3.69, 3.77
